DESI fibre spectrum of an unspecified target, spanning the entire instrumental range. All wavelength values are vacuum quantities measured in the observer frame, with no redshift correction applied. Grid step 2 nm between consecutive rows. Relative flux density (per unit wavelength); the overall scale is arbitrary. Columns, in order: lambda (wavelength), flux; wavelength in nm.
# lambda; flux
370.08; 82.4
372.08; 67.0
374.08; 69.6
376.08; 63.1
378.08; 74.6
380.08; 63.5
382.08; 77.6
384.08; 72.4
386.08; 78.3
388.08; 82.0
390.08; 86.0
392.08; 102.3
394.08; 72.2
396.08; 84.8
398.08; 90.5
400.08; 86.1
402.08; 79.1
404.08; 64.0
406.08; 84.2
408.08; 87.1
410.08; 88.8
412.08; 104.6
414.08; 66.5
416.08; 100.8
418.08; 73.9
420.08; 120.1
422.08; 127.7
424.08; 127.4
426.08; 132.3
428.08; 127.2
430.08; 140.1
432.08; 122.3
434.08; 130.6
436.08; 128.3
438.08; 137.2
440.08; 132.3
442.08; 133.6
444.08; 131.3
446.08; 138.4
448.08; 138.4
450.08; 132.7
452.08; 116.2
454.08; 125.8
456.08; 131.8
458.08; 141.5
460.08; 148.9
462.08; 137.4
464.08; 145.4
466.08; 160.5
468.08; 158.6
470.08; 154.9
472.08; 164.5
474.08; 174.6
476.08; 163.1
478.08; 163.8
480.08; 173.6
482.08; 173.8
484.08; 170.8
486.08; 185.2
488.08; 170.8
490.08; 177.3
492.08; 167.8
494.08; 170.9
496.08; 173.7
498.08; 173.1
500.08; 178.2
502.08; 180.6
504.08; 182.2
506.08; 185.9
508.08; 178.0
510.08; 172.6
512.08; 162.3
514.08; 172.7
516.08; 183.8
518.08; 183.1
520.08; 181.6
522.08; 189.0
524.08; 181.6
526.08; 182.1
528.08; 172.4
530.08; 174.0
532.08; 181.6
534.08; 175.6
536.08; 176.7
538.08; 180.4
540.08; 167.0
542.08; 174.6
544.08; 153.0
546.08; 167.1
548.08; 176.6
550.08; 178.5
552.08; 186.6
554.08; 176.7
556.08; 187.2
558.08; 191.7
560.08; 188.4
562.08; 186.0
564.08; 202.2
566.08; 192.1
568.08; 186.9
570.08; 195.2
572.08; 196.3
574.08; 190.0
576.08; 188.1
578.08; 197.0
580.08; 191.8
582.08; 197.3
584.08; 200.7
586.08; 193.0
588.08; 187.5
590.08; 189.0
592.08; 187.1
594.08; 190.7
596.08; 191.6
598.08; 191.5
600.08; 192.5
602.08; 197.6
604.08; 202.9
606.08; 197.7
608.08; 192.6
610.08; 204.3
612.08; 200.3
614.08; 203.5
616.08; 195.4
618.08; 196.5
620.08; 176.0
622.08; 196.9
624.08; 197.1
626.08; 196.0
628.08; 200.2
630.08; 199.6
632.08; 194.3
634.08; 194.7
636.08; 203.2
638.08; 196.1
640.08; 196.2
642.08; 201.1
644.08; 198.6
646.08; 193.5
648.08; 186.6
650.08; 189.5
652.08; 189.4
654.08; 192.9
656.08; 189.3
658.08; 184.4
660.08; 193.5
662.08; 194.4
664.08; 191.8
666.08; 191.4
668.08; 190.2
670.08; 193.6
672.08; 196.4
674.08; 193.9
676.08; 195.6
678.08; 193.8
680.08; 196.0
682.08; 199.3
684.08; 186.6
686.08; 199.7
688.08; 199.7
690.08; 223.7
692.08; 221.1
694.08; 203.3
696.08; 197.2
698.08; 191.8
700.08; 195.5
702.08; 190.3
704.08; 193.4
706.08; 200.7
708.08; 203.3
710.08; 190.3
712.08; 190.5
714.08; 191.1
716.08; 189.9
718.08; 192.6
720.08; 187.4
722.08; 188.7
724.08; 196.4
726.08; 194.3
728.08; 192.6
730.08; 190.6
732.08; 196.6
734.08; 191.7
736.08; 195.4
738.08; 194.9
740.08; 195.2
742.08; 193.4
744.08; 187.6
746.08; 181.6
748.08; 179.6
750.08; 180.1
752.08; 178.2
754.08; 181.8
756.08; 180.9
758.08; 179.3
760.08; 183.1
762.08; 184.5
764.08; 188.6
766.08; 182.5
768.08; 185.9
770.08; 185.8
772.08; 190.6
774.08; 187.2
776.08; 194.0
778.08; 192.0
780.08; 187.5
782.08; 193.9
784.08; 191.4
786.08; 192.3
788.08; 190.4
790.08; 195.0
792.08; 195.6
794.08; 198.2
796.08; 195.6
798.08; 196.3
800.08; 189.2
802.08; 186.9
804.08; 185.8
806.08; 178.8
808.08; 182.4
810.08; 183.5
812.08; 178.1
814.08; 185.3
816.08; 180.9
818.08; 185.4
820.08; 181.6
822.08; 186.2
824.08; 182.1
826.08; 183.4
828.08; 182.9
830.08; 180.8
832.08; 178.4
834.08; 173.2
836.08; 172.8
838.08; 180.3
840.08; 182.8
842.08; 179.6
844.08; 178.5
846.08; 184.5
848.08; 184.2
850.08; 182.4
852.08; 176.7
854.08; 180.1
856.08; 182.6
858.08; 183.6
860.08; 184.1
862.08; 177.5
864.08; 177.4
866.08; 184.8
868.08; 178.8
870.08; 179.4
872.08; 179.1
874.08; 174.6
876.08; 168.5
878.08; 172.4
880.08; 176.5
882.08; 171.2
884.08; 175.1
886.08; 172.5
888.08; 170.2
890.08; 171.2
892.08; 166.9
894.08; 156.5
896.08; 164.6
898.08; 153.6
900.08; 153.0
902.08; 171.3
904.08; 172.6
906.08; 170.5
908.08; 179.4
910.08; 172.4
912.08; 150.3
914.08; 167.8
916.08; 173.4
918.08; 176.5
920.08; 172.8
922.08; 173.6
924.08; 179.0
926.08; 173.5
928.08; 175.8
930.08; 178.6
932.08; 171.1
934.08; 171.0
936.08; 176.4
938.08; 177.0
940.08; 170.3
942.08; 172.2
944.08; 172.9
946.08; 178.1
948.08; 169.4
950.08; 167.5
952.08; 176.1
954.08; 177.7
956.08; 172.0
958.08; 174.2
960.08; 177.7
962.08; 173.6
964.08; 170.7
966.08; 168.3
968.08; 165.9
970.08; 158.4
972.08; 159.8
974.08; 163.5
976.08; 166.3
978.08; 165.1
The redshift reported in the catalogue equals 0.052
